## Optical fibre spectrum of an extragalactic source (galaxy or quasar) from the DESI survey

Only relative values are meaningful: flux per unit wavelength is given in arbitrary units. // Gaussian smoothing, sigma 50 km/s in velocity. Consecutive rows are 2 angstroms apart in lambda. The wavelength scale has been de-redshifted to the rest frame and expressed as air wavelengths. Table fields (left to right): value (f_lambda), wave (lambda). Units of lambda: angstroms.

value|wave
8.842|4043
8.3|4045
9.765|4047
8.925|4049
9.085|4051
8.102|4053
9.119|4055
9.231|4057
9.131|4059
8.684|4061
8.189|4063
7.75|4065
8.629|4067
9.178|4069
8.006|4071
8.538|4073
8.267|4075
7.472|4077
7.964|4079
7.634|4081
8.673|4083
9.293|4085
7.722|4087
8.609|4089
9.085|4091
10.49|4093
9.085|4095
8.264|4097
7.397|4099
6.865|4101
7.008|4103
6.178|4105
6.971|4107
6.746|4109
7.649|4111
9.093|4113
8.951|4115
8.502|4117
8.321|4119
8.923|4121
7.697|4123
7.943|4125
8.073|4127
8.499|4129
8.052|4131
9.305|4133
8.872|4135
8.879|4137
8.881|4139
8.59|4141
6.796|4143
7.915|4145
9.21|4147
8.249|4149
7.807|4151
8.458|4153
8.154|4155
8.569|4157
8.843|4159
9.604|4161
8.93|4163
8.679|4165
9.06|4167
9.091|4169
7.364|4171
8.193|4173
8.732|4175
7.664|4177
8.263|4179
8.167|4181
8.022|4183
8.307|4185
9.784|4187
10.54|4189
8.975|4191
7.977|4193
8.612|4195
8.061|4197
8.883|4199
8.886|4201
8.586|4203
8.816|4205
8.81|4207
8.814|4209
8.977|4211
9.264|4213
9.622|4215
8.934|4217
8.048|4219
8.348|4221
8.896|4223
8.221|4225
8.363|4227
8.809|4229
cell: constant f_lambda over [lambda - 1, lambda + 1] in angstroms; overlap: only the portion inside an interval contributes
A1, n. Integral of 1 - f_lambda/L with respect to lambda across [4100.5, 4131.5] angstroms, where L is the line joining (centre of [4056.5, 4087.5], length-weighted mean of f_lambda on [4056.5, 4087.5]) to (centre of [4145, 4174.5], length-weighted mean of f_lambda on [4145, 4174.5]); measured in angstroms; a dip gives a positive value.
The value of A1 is 2.3 angstroms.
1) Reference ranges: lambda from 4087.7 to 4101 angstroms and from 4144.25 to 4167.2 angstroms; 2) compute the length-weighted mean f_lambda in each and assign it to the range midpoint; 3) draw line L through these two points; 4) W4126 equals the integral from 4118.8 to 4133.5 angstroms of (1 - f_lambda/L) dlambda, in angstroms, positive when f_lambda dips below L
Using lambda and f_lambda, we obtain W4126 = 0.5 angstroms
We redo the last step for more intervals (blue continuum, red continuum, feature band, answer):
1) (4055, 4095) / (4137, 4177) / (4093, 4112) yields 2.3 angstroms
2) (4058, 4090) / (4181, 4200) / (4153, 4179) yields 0.4 angstroms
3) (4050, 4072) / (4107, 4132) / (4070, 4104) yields 0.7 angstroms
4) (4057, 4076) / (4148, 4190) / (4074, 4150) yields 3.0 angstroms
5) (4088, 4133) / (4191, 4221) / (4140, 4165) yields -0.1 angstroms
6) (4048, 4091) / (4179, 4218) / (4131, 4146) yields 0.4 angstroms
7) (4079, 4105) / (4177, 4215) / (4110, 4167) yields -0.1 angstroms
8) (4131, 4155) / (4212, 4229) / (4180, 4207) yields -0.4 angstroms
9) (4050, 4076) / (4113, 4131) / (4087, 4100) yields -0.4 angstroms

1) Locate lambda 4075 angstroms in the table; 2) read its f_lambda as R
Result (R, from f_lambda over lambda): 8.267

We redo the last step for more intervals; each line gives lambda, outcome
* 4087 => 7.722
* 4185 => 8.307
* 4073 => 8.538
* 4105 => 6.178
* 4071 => 8.006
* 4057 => 9.231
